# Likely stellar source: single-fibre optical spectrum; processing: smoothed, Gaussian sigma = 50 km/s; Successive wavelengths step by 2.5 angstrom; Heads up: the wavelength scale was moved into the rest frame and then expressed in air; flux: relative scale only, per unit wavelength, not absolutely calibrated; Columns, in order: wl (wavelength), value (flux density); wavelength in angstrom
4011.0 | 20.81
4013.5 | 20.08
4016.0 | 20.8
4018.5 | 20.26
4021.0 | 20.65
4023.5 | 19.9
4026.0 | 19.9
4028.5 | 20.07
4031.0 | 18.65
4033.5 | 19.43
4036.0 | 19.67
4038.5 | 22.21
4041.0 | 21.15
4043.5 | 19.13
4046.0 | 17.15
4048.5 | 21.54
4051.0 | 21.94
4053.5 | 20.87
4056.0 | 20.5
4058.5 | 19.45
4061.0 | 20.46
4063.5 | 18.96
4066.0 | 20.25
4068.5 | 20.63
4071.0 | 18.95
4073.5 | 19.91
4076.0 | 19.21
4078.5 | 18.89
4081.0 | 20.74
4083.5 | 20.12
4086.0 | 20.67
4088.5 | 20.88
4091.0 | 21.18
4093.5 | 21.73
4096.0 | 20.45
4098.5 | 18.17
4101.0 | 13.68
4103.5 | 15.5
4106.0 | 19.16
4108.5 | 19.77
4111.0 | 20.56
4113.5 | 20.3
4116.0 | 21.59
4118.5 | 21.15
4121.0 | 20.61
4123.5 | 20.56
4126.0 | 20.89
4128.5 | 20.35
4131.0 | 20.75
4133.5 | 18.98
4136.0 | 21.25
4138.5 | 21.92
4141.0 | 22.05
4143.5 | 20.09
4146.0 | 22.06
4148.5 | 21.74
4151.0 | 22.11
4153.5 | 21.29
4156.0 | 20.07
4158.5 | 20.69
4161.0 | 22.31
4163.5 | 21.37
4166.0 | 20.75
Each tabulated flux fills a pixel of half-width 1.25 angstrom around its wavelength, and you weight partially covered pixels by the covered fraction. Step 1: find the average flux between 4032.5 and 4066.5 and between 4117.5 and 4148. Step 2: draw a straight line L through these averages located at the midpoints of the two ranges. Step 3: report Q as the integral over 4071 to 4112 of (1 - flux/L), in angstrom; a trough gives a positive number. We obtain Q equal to 2.3 angstrom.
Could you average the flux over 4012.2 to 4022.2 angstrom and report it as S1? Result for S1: 20.4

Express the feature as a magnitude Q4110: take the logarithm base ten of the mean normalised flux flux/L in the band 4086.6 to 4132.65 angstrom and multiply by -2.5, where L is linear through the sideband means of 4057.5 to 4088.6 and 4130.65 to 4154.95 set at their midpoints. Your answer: 0.04 mag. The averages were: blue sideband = 19.9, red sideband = 21.2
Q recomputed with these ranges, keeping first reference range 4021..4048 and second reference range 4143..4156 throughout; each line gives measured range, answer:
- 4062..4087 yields 0.7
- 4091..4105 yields 1.7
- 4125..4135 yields 0.4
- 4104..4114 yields 0.6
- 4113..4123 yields 0.0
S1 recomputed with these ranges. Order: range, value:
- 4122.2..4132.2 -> 20.6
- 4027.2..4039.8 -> 20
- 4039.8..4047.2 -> 19.1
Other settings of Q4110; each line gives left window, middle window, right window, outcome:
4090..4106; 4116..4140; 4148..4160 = -0.046 mag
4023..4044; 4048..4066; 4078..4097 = -0.009 mag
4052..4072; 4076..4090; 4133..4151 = 0.011 mag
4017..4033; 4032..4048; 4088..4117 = -0.003 mag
